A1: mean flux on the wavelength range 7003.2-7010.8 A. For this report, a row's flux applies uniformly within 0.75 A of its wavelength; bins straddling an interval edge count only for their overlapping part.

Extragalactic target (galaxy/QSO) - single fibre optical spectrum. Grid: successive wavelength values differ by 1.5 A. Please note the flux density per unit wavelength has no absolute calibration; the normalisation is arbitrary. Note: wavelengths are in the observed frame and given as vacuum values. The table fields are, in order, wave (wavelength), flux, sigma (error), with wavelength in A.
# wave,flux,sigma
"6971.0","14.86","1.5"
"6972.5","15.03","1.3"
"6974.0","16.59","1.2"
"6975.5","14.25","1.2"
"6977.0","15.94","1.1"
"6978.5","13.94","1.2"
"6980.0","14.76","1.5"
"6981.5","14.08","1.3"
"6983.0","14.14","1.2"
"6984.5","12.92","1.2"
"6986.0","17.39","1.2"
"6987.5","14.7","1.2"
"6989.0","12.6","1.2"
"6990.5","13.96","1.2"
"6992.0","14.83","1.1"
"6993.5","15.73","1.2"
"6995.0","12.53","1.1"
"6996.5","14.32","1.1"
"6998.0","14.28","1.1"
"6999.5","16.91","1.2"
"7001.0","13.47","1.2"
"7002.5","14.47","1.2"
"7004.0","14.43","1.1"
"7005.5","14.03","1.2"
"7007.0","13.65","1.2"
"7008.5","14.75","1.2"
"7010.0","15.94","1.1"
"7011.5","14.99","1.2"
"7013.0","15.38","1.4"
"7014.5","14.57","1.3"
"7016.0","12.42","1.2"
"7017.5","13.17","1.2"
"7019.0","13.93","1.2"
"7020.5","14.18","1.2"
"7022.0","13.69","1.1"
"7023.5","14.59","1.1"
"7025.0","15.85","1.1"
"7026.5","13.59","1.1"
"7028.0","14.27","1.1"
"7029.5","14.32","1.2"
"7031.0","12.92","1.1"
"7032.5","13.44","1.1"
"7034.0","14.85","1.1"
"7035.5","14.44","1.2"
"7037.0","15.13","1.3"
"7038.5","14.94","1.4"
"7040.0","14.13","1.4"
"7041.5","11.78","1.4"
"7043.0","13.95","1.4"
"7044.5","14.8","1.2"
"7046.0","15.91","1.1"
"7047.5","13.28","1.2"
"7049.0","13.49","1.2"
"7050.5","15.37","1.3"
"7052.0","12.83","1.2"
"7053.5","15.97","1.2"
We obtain 14.6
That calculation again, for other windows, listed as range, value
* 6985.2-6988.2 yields 16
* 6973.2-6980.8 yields 15.1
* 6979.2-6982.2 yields 14.4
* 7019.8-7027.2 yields 14.4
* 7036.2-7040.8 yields 14.7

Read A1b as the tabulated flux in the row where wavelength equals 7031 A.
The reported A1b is 12.92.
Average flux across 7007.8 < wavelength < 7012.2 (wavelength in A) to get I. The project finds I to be 15.2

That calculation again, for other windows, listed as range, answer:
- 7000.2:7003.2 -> 14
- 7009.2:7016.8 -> 14.7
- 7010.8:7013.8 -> 15.2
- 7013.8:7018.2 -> 13.4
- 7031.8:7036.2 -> 14.3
